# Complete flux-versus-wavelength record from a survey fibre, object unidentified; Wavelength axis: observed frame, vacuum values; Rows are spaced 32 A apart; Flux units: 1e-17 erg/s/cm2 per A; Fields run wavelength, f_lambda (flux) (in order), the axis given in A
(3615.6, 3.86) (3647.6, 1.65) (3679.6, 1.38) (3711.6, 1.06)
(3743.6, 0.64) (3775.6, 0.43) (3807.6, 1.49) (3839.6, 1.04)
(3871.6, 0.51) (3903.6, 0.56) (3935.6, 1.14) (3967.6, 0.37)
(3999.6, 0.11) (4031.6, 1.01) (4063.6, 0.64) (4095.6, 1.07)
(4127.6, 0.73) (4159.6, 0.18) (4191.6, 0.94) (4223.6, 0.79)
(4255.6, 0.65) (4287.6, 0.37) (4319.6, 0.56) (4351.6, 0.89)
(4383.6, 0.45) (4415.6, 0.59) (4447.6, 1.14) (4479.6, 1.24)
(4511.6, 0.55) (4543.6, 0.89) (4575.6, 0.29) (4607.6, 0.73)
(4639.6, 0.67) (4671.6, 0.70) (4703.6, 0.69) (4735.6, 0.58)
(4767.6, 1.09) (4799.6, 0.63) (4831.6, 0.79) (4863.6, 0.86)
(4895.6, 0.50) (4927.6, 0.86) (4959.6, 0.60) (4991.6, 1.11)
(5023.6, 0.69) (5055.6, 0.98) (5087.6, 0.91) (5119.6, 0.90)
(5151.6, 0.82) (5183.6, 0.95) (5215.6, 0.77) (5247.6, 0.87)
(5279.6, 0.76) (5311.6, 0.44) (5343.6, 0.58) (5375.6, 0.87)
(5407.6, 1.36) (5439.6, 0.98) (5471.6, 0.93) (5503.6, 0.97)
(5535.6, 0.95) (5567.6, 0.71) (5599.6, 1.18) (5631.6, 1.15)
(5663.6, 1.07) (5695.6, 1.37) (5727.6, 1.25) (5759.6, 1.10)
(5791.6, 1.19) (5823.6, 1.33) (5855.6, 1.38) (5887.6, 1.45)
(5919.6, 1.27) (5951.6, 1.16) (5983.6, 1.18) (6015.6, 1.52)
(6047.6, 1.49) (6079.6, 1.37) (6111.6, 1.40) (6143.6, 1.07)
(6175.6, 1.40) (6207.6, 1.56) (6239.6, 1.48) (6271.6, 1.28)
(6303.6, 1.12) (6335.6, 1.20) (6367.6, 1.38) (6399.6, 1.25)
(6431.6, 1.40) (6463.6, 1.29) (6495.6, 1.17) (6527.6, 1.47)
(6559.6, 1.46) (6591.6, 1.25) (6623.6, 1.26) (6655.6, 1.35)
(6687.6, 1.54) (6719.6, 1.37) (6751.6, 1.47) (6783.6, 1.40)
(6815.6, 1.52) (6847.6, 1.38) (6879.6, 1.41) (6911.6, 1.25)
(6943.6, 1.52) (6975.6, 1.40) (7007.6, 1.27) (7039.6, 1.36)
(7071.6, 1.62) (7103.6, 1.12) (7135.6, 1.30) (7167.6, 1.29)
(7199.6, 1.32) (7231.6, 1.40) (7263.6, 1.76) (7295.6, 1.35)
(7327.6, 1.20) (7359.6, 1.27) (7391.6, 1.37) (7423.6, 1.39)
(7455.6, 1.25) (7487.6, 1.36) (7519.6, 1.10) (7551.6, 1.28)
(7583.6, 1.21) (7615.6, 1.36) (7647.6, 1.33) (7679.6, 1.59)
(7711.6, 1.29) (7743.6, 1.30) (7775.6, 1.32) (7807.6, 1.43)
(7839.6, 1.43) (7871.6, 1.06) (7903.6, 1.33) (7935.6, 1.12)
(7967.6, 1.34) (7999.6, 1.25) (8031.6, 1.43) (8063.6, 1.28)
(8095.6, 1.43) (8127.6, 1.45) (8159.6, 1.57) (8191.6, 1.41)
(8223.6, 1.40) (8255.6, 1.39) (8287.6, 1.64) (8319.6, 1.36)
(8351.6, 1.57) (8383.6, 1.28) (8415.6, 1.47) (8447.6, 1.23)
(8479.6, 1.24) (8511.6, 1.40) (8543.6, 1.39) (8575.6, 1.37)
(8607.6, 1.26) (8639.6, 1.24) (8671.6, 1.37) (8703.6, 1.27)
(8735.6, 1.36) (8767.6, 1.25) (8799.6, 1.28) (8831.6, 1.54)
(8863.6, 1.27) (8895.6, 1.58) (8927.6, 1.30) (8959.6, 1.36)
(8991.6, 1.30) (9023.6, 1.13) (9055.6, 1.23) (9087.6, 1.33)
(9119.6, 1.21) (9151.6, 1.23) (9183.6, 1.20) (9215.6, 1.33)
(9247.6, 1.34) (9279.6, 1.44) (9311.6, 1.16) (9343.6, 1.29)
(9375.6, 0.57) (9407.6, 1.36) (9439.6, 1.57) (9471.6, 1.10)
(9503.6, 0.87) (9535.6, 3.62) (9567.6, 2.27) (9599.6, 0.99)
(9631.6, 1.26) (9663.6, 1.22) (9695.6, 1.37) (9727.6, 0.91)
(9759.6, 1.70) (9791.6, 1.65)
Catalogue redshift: 0.45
